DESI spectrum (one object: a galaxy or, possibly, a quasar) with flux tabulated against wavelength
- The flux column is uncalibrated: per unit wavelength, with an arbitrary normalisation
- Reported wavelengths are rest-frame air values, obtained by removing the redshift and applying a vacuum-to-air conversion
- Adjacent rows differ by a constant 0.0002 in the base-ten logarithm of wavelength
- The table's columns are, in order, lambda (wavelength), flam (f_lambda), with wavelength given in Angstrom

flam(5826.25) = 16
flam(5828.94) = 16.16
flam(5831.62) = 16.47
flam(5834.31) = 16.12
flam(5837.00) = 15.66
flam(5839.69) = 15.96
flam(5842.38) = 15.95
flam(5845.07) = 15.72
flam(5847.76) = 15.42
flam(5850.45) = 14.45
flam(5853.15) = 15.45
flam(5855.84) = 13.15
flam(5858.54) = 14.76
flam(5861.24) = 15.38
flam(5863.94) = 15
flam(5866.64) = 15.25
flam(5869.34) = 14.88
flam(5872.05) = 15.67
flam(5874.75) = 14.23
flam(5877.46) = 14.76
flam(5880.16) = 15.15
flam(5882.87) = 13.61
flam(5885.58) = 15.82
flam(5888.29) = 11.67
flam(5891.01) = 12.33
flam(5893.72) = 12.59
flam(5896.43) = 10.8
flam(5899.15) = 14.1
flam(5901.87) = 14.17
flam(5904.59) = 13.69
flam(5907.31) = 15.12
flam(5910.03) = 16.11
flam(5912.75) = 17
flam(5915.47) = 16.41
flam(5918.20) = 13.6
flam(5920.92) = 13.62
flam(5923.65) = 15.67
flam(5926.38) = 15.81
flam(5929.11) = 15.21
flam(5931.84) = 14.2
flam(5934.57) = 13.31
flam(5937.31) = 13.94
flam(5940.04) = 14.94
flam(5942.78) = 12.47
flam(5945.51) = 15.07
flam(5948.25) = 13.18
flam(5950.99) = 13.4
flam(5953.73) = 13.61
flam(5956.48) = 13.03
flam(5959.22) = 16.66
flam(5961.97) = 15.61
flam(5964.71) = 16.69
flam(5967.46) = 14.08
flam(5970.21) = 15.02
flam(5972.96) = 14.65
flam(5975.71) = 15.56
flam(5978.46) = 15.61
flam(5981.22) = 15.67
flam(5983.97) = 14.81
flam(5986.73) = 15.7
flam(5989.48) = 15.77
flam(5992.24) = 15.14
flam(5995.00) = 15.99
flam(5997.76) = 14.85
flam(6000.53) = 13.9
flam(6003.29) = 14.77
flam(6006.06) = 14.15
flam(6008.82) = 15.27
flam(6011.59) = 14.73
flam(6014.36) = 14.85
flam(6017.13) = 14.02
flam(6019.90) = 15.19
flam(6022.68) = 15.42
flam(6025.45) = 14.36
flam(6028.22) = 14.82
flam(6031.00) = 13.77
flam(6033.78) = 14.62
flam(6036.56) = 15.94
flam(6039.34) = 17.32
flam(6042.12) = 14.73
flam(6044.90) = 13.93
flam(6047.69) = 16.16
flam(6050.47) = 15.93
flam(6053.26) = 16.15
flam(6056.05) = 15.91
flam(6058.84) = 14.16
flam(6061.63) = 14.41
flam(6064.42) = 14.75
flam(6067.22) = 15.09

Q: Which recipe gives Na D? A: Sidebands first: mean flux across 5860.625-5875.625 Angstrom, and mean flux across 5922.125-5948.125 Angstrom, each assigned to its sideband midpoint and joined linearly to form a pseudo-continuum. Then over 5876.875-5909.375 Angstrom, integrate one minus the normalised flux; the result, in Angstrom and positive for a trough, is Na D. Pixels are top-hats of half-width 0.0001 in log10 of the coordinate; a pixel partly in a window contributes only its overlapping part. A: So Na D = 2.6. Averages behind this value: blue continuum 15.1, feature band 13.7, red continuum 14.4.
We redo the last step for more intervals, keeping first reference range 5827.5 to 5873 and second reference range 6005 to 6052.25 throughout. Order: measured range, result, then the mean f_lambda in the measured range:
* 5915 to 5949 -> 1.9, 14.4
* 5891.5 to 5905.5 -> 2.1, 13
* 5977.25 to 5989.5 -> -0.3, 15.5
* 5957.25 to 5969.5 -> -0.3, 15.6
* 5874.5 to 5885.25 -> 0.5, 14.6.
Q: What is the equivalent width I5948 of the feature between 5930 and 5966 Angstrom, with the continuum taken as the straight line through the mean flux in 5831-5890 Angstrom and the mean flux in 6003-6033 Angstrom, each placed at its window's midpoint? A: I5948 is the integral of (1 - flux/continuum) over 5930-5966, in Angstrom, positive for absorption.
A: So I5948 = 1.17 Angstrom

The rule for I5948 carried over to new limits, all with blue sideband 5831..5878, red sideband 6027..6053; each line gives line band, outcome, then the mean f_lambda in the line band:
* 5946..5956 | 1.1 Angstrom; 13.5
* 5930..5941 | 0.8 Angstrom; 14.1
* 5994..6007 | 0.5 Angstrom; 14.7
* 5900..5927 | 0.3 Angstrom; 15.1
